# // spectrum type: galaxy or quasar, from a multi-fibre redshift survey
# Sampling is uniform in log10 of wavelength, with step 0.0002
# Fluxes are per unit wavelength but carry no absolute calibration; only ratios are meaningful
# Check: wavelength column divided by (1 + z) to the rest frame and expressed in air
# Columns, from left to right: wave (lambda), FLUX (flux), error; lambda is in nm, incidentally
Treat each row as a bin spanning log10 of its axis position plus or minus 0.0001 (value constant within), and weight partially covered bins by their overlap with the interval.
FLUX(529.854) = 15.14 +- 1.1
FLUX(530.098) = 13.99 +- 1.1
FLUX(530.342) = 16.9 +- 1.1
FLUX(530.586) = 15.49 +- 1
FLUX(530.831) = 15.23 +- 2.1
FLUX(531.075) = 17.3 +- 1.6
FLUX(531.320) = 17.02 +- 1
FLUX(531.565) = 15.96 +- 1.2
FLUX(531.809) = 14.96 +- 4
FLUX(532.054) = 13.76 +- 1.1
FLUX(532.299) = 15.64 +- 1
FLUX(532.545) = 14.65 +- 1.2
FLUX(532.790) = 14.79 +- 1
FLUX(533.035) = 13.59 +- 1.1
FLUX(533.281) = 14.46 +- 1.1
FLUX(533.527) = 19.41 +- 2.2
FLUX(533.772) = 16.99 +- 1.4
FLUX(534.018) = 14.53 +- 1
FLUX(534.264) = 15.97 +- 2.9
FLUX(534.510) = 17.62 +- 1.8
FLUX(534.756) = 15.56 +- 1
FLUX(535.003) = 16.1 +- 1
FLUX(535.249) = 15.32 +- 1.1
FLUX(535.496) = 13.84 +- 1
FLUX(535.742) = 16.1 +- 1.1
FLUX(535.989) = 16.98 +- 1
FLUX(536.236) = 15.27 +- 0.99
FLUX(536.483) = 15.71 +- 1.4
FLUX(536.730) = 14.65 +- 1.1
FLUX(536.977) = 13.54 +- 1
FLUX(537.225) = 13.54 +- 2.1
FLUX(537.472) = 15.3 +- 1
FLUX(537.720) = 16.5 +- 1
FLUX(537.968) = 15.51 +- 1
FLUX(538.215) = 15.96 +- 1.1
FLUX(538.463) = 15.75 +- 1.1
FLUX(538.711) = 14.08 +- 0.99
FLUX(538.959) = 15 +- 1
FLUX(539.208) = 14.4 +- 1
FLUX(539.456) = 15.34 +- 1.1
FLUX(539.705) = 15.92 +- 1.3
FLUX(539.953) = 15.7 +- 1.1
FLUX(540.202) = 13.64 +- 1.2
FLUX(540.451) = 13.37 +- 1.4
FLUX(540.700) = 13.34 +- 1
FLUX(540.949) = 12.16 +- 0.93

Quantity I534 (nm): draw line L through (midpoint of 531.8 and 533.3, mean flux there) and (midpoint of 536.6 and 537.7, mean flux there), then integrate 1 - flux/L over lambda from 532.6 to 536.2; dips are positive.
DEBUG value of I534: -0.31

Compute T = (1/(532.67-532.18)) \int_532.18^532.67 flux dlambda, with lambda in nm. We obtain 15.1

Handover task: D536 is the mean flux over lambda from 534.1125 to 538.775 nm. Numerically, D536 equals 15.4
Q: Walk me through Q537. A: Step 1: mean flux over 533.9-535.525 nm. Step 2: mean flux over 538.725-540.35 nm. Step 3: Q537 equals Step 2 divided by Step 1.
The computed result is 0.95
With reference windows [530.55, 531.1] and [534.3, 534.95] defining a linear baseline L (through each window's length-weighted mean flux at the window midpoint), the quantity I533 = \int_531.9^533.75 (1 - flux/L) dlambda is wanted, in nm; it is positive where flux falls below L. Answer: 0.10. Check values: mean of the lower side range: 15.9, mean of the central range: 15.3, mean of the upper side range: 16.4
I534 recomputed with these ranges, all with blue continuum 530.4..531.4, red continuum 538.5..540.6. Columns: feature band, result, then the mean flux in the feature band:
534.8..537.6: 0.03 nm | 15.1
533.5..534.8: -0.07 nm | 16.6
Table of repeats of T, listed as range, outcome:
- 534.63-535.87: 15.4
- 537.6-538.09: 16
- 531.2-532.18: 15.4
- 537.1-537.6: 14.4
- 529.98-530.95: 15.4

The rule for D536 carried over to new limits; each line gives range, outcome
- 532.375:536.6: 15.7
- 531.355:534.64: 15.6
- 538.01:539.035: 15.2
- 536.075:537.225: 14.7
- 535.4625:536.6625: 15.7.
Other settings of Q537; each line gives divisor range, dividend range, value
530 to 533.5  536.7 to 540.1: 0.98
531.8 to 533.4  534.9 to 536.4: 1.07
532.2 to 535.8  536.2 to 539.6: 0.96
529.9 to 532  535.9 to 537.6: 0.95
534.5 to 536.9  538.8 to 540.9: 0.93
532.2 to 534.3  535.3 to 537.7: 0.97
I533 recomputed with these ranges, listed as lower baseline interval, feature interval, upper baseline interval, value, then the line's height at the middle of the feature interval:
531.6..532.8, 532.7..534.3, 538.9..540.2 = -0.08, 14.9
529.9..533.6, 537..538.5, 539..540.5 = -0.03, 15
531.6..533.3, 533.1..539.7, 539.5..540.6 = -0.38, 14.7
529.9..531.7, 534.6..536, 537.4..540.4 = 0.00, 15.5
